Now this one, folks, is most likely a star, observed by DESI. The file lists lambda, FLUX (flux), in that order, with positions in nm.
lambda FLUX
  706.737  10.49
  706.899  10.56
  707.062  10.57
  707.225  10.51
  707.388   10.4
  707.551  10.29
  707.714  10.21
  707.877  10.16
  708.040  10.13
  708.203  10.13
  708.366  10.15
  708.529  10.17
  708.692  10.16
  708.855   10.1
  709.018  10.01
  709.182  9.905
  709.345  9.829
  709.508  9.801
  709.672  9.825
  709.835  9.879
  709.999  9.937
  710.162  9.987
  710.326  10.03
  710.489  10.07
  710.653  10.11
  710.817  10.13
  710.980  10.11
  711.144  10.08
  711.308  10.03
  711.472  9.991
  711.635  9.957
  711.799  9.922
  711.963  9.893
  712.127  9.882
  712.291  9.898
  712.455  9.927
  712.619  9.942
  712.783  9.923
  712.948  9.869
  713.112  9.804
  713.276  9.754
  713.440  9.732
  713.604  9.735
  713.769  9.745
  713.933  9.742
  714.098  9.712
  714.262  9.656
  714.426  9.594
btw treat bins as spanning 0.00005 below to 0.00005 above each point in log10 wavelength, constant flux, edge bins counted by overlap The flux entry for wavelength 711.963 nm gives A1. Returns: 9.893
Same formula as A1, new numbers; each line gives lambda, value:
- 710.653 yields 10.11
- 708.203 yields 10.13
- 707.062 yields 10.57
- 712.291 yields 9.898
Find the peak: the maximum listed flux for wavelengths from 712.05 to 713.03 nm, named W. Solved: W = 9.942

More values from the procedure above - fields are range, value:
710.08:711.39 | 10.13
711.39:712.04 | 9.991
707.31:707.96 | 10.4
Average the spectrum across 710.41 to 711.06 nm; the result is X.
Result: 10.1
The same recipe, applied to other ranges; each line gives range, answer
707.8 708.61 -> 10.2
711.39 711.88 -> 9.97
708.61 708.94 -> 10.1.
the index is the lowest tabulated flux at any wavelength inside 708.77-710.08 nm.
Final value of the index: 9.801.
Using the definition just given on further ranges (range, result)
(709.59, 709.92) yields 9.825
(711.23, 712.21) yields 9.882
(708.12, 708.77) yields 10.13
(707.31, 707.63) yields 10.29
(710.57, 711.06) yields 10.11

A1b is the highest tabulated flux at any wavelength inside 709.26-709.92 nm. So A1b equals 9.879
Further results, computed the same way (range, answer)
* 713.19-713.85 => 9.754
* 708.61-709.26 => 10.16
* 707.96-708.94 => 10.17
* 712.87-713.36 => 9.869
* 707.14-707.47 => 10.51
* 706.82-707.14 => 10.57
